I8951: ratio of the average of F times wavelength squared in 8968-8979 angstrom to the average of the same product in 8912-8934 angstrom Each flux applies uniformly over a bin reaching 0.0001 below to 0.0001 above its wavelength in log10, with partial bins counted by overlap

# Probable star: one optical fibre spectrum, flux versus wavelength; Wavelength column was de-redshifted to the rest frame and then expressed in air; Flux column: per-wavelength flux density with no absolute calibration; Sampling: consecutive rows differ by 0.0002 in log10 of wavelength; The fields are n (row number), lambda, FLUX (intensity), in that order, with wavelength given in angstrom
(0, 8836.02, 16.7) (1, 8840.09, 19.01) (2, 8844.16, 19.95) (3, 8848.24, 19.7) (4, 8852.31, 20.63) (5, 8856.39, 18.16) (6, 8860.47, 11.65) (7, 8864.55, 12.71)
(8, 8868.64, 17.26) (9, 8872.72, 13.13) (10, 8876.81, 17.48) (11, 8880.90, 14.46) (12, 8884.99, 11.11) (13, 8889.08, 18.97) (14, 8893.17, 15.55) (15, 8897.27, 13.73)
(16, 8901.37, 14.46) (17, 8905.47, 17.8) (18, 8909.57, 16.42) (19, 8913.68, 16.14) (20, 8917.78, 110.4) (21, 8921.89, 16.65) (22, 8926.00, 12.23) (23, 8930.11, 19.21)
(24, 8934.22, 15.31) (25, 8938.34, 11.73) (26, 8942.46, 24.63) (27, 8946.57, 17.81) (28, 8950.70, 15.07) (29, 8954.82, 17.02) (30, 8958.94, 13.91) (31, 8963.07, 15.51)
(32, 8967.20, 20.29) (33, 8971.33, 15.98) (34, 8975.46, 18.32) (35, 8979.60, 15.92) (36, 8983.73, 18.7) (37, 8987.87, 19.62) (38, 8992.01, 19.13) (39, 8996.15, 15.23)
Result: 0.5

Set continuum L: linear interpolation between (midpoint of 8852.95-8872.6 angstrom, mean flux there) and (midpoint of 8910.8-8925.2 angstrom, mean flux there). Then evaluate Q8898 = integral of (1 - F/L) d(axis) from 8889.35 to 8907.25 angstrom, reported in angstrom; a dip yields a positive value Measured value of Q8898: 9.30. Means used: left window 15.2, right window 42.8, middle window 15.7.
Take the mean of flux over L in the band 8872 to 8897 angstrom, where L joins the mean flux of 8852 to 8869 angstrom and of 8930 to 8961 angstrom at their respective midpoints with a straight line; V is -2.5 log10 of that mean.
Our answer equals 0.05 mag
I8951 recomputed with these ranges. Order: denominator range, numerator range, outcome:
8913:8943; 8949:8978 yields 0.58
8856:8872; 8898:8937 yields 1.81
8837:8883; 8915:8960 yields 1.52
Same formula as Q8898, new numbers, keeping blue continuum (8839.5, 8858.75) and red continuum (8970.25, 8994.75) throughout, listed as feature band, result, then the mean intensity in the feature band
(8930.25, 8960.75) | 2.77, 16.7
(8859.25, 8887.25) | 7.40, 14.1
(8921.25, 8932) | 1.54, 15.9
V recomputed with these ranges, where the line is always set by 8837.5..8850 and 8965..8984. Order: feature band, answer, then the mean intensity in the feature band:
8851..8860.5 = 0.10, 17.6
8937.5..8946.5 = -0.05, 19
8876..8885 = 0.28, 14.7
